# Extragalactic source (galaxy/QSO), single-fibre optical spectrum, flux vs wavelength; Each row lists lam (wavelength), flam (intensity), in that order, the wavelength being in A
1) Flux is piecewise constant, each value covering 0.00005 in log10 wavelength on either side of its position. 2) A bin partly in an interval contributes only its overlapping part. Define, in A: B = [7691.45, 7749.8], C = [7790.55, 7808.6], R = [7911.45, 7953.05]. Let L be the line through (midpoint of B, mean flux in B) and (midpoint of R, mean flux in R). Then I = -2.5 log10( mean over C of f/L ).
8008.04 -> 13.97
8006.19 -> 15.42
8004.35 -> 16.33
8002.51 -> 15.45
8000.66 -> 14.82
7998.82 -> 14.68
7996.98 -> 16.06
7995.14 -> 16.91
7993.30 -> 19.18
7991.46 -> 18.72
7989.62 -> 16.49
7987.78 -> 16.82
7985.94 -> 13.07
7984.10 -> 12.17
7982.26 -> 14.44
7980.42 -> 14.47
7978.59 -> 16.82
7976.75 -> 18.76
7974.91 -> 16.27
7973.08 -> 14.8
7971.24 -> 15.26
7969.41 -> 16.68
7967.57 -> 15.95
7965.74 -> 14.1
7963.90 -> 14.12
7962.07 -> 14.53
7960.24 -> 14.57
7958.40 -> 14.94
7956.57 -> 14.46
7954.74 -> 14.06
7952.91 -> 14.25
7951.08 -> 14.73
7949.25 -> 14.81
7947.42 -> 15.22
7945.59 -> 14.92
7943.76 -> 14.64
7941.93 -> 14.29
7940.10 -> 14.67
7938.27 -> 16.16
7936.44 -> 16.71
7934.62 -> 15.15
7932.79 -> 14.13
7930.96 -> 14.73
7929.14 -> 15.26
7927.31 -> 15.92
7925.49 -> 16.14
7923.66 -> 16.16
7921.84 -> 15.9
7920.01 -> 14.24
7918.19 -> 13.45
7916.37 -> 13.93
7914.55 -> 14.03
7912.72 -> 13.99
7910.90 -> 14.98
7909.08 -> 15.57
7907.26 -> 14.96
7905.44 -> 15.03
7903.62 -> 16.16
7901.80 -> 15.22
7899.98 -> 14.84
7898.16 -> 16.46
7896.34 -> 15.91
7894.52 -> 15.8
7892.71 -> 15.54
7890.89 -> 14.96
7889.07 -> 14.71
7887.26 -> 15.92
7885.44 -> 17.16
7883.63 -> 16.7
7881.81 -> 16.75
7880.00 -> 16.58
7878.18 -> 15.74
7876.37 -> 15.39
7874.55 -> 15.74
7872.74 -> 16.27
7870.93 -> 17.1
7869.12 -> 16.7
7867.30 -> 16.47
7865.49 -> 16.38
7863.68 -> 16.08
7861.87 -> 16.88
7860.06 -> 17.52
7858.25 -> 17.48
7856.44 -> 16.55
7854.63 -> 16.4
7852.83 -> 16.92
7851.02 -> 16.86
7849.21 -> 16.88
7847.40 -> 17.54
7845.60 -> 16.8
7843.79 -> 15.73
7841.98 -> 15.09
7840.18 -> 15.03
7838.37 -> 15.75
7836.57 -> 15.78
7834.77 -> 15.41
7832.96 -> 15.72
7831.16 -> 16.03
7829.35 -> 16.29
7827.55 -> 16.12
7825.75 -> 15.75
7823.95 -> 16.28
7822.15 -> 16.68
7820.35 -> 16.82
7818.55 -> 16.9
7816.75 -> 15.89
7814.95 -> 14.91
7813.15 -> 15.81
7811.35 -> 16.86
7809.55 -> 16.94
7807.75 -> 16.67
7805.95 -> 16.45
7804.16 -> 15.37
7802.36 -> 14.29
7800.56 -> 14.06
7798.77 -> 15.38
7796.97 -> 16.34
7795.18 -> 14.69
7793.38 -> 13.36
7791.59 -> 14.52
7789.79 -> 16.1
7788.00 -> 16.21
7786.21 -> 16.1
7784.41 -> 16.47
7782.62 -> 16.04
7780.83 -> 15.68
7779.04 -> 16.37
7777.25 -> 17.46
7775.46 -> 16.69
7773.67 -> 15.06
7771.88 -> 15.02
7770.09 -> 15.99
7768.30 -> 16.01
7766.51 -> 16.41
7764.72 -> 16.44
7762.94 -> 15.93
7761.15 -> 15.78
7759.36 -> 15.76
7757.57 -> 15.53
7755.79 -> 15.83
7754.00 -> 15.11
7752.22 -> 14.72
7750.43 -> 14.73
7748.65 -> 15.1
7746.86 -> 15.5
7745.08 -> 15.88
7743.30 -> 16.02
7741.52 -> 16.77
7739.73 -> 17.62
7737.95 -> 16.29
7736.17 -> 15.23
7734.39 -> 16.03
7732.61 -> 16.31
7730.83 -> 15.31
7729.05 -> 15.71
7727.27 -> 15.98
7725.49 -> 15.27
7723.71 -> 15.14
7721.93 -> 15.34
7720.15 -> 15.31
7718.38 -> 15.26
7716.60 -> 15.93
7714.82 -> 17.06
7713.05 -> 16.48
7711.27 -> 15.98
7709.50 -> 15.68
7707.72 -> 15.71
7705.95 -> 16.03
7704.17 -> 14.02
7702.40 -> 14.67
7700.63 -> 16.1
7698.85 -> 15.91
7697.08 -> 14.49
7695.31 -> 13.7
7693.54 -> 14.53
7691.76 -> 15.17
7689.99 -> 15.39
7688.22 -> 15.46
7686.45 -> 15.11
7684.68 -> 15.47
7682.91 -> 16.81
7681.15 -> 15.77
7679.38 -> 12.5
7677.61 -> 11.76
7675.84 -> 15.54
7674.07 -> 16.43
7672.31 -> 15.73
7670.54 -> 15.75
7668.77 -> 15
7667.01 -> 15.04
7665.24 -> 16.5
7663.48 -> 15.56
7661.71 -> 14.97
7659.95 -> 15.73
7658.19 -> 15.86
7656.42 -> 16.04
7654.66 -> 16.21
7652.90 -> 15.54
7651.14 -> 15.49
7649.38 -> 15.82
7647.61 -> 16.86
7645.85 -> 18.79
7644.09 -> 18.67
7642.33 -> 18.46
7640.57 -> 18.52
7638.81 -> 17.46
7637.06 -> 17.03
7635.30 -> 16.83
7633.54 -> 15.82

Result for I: 0.02 mag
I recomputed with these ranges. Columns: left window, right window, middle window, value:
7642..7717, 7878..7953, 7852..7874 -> -0.091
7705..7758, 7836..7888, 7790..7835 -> 0.029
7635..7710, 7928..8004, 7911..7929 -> 0.037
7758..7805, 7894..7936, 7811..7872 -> -0.062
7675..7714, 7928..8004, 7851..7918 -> -0.044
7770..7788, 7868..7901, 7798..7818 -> 0.025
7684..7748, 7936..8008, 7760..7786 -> -0.037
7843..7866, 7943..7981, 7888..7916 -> 0.061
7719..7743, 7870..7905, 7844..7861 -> -0.068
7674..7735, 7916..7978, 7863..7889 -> -0.077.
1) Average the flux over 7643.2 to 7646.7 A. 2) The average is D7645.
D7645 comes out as 18.7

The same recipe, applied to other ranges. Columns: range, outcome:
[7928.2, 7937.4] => 15.2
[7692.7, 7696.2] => 14.1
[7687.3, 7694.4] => 15.1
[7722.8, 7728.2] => 15.5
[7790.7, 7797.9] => 14.7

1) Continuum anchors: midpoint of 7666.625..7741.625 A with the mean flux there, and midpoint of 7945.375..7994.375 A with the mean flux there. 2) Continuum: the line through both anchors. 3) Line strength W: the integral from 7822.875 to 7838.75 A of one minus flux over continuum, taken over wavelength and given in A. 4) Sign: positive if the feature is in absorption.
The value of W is -0.5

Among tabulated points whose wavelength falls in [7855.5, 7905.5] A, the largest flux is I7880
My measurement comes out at 17.52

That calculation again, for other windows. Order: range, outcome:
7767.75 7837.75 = 17.46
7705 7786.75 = 17.62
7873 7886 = 17.16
